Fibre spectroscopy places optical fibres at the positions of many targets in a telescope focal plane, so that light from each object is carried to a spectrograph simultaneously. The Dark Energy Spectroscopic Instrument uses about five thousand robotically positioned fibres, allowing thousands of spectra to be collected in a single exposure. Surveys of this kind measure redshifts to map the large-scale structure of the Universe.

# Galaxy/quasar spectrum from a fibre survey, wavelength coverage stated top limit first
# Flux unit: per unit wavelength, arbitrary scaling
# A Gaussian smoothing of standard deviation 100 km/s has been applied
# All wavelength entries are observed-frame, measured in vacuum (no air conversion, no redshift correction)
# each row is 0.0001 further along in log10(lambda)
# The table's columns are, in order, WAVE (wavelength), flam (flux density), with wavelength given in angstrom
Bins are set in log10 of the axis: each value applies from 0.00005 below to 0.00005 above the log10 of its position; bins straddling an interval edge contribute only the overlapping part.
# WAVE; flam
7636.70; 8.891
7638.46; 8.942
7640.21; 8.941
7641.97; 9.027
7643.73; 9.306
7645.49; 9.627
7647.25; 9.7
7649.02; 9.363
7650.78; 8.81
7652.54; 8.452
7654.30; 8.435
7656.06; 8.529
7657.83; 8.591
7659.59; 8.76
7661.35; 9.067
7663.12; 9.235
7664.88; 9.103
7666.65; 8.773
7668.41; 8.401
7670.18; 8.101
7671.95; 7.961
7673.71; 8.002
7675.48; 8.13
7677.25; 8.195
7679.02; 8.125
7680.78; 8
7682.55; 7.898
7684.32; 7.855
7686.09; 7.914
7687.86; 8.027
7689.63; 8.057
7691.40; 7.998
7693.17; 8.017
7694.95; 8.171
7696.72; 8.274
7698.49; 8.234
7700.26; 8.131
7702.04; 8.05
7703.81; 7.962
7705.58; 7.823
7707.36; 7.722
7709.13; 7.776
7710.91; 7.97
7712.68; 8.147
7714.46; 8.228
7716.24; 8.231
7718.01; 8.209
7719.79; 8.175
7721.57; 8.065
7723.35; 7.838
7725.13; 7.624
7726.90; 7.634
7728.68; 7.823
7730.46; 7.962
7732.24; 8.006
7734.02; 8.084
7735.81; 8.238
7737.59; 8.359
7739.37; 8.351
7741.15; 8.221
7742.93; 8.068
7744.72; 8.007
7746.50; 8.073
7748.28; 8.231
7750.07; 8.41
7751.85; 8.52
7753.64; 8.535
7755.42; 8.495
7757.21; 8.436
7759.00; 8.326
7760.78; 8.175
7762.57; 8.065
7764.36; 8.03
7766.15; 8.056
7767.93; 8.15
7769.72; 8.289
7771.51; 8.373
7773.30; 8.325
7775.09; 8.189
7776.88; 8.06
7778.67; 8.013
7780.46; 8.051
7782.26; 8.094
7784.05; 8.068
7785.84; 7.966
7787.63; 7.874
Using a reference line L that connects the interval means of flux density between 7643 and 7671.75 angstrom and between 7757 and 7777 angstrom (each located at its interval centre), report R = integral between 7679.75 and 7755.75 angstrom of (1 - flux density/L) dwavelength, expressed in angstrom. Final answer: 3.8 angstrom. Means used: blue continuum 8.86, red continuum 8.21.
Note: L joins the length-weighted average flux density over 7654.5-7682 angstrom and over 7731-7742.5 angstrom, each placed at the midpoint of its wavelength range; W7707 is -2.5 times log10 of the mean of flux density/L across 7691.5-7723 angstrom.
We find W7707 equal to 0.03 mag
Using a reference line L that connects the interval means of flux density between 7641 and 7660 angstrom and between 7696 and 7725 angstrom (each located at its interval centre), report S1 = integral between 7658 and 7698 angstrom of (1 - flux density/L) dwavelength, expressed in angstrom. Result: 1.2 angstrom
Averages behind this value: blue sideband 8.97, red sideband 8.04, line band 8.28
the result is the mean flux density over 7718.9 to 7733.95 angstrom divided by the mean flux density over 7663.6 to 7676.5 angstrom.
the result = 0.94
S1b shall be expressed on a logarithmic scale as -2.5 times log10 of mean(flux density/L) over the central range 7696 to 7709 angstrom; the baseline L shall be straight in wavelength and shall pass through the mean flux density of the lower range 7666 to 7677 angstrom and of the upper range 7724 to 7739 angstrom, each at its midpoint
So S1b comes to 0.01 mag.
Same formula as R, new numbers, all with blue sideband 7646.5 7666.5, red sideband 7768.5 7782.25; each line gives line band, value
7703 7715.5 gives 0.9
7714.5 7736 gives 1.2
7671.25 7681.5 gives 0.8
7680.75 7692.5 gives 1.0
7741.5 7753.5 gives 0.2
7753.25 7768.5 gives 0.0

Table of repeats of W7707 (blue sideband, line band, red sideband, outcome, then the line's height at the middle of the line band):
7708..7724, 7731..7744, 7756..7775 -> -0.01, 8.14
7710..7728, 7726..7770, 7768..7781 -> -0.01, 8.1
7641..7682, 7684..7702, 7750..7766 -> 0.06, 8.56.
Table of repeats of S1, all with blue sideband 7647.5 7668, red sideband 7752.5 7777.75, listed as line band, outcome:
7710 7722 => 0.53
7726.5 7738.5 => 0.57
